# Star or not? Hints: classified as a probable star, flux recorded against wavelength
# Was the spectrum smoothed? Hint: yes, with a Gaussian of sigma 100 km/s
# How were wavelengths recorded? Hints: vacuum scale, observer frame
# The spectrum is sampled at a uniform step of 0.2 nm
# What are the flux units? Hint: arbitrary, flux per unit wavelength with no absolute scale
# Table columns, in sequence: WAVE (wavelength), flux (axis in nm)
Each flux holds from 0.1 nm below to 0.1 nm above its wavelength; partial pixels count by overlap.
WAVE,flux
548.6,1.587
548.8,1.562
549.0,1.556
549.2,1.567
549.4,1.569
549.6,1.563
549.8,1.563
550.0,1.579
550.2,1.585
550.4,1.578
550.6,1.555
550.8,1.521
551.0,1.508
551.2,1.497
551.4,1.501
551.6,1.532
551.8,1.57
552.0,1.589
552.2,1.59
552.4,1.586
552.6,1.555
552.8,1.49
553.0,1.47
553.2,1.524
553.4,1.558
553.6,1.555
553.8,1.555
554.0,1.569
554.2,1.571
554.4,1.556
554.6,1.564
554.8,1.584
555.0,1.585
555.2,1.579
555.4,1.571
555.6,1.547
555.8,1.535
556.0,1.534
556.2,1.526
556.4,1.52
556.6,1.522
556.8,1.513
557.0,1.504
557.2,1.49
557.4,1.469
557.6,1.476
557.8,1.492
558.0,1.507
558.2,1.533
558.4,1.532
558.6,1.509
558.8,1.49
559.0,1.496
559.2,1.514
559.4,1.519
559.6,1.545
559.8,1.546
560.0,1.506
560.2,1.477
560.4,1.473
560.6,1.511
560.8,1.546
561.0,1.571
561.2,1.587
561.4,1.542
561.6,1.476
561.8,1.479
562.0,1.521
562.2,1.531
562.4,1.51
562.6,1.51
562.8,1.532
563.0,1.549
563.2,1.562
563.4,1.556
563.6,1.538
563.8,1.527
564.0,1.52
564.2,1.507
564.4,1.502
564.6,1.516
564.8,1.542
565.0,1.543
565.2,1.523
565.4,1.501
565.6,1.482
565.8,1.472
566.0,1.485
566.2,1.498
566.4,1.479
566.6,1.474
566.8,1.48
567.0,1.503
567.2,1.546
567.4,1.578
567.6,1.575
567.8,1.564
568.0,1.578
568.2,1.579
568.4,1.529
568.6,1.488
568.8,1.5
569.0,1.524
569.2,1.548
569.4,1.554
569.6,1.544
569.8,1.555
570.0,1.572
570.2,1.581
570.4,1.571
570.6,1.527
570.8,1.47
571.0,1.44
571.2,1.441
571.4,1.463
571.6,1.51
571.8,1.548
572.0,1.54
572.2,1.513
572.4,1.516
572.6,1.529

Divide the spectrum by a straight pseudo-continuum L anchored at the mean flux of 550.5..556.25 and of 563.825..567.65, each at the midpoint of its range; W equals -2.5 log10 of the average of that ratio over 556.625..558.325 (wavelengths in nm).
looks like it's 0.03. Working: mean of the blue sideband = 1.55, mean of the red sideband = 1.51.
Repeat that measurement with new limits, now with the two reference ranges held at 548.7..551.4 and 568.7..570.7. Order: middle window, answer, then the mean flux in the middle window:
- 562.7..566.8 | 0.024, 1.51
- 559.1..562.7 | 0.021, 1.52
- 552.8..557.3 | 0.007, 1.54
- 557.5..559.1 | 0.033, 1.5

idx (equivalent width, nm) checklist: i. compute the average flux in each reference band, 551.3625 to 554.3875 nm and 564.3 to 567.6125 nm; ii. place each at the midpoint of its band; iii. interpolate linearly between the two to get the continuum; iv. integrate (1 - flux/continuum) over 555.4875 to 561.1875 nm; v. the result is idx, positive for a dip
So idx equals 0.06 nm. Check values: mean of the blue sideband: 1.55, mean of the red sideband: 1.51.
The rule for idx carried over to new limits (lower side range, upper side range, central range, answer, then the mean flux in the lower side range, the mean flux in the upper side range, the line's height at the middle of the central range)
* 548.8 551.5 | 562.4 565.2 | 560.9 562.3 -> 0.00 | 1.55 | 1.53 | 1.53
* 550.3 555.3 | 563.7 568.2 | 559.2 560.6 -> 0.02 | 1.55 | 1.52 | 1.53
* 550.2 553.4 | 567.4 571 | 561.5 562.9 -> 0.03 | 1.54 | 1.54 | 1.54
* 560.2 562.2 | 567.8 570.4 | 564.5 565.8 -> 0.02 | 1.52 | 1.55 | 1.53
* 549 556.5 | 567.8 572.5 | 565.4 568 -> 0.03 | 1.55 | 1.53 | 1.53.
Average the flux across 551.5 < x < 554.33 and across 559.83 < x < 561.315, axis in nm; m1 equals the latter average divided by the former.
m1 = 1.0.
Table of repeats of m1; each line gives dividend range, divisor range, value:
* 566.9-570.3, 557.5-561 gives 1.02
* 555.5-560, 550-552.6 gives 0.98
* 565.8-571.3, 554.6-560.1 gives 1.00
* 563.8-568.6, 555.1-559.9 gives 1.00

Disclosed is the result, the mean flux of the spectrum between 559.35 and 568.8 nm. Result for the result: 1.52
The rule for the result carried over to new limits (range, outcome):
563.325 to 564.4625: 1.53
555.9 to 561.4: 1.52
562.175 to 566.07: 1.52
